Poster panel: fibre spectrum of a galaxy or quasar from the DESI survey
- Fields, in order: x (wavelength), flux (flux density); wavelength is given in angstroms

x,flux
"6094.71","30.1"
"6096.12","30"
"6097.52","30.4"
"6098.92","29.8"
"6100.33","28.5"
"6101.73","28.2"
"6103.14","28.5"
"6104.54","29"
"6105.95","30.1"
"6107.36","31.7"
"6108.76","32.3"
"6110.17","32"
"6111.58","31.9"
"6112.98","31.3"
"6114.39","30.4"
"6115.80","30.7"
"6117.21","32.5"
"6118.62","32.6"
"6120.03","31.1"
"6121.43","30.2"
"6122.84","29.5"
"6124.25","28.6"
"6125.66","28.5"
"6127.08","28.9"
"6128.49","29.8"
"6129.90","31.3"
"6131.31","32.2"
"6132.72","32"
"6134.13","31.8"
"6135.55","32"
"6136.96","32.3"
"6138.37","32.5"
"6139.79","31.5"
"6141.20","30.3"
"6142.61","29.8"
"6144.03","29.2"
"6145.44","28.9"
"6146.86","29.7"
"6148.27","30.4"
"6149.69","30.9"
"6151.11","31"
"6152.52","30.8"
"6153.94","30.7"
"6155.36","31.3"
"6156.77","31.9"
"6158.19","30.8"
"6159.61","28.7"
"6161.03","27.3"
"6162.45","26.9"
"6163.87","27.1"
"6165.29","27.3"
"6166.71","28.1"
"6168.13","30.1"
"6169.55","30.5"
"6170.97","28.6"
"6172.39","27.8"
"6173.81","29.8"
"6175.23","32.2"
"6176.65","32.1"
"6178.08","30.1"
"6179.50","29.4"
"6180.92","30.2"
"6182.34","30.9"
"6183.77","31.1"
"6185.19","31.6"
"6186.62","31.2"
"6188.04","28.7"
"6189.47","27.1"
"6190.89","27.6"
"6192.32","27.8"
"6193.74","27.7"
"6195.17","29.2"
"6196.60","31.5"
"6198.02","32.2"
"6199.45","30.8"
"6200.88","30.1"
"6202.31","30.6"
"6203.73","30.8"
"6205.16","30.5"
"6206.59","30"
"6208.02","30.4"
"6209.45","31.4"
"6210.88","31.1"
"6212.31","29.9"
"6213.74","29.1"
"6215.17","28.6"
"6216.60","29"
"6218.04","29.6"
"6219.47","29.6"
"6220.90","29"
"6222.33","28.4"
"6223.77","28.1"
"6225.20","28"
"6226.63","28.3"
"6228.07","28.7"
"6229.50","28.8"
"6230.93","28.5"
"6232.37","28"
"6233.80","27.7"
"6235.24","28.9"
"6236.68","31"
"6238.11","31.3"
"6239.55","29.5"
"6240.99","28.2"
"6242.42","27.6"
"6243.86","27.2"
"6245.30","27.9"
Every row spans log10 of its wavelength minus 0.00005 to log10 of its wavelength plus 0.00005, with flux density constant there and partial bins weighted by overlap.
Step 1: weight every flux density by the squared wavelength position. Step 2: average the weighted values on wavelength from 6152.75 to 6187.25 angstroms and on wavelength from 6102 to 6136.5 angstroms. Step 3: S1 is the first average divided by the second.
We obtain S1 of 0.99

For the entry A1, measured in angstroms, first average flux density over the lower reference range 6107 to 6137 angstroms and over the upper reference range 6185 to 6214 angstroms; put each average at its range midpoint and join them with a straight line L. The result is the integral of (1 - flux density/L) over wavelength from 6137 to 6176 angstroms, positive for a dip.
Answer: 0.9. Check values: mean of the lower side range 31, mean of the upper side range 30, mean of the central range 29.8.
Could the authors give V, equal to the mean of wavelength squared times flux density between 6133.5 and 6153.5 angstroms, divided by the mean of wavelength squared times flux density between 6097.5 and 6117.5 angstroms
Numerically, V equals 1.0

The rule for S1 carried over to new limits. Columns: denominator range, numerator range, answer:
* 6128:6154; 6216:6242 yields 0.96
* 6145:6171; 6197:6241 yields 1.02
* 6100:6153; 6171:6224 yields 1.00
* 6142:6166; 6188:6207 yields 1.02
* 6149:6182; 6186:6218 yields 1.01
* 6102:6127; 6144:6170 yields 0.98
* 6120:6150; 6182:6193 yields 0.98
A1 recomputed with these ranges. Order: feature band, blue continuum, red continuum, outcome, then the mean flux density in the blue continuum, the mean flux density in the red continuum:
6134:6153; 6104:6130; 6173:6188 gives 0.0 angstroms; 30.6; 30.7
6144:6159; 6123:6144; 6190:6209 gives 0.0 angstroms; 30.7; 29.9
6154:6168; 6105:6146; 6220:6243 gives 0.6 angstroms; 30.9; 28.8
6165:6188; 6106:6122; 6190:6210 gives 0.3 angstroms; 31.5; 30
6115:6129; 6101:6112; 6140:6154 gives 0.0 angstroms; 30.4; 30.2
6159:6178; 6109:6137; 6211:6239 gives 0.7 angstroms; 31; 29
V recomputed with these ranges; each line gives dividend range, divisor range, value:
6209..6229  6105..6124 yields 0.97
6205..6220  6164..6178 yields 1.03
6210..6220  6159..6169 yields 1.08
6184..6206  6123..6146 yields 1.00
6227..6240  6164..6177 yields 1.01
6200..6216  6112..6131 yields 1.02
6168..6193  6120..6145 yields 0.99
